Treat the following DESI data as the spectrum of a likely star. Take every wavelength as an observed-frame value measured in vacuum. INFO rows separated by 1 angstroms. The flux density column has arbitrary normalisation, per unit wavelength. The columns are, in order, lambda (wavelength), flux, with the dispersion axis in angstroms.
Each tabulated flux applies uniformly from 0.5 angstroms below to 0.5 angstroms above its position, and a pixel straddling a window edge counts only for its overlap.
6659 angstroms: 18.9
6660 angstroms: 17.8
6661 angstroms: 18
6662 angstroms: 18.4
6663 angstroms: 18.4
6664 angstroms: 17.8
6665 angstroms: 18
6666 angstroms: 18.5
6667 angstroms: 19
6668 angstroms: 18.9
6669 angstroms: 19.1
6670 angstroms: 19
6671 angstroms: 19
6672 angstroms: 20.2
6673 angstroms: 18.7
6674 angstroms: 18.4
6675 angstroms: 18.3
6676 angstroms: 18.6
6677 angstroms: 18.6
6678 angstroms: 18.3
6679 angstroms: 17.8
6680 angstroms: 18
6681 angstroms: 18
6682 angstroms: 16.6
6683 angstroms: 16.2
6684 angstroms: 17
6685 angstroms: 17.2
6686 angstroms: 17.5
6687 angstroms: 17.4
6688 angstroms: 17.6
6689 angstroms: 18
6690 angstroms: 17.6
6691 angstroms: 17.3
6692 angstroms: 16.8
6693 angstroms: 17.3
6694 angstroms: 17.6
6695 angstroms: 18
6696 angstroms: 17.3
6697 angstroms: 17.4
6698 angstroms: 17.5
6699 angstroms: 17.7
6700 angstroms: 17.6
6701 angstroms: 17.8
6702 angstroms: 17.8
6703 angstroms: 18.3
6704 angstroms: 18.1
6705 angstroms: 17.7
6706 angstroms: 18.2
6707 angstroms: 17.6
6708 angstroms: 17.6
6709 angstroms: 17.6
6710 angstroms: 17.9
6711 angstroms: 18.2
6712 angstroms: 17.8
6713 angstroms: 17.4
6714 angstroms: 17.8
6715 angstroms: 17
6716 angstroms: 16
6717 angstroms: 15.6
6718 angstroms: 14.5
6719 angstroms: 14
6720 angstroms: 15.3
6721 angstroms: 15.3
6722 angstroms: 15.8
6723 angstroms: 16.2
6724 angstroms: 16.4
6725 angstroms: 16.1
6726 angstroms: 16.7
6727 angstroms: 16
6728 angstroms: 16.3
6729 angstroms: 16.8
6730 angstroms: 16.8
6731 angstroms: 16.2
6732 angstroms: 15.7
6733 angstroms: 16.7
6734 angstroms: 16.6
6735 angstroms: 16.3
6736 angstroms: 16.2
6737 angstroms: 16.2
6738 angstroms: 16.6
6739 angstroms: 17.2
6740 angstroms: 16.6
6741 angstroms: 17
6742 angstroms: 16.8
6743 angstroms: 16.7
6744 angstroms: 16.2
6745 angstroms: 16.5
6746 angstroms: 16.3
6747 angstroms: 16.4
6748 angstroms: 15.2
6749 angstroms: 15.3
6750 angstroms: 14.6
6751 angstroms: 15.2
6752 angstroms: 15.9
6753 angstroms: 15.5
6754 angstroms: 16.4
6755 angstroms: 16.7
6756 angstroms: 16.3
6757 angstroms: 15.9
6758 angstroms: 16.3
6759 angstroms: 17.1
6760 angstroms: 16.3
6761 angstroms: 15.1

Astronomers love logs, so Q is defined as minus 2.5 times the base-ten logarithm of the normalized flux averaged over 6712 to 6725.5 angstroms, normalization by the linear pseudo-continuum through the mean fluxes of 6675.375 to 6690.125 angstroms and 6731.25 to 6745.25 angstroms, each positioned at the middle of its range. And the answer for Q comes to 0.06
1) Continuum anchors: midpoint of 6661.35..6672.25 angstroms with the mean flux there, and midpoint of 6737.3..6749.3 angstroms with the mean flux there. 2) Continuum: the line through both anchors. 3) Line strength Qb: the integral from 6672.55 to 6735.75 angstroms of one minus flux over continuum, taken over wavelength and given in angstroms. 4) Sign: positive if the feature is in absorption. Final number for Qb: 1.61 angstroms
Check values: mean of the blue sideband 18.7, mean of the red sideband 16.4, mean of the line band 17.1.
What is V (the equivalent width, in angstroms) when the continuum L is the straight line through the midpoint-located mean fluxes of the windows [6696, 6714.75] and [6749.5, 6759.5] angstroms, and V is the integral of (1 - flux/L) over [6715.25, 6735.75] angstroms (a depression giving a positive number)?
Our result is 1.3 angstroms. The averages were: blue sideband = 17.8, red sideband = 16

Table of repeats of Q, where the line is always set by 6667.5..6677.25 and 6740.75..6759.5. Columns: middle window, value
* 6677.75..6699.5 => 0.05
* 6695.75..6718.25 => 0.01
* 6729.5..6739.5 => 0.01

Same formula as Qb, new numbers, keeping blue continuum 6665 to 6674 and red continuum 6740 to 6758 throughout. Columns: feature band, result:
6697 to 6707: -0.02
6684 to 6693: 0.43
